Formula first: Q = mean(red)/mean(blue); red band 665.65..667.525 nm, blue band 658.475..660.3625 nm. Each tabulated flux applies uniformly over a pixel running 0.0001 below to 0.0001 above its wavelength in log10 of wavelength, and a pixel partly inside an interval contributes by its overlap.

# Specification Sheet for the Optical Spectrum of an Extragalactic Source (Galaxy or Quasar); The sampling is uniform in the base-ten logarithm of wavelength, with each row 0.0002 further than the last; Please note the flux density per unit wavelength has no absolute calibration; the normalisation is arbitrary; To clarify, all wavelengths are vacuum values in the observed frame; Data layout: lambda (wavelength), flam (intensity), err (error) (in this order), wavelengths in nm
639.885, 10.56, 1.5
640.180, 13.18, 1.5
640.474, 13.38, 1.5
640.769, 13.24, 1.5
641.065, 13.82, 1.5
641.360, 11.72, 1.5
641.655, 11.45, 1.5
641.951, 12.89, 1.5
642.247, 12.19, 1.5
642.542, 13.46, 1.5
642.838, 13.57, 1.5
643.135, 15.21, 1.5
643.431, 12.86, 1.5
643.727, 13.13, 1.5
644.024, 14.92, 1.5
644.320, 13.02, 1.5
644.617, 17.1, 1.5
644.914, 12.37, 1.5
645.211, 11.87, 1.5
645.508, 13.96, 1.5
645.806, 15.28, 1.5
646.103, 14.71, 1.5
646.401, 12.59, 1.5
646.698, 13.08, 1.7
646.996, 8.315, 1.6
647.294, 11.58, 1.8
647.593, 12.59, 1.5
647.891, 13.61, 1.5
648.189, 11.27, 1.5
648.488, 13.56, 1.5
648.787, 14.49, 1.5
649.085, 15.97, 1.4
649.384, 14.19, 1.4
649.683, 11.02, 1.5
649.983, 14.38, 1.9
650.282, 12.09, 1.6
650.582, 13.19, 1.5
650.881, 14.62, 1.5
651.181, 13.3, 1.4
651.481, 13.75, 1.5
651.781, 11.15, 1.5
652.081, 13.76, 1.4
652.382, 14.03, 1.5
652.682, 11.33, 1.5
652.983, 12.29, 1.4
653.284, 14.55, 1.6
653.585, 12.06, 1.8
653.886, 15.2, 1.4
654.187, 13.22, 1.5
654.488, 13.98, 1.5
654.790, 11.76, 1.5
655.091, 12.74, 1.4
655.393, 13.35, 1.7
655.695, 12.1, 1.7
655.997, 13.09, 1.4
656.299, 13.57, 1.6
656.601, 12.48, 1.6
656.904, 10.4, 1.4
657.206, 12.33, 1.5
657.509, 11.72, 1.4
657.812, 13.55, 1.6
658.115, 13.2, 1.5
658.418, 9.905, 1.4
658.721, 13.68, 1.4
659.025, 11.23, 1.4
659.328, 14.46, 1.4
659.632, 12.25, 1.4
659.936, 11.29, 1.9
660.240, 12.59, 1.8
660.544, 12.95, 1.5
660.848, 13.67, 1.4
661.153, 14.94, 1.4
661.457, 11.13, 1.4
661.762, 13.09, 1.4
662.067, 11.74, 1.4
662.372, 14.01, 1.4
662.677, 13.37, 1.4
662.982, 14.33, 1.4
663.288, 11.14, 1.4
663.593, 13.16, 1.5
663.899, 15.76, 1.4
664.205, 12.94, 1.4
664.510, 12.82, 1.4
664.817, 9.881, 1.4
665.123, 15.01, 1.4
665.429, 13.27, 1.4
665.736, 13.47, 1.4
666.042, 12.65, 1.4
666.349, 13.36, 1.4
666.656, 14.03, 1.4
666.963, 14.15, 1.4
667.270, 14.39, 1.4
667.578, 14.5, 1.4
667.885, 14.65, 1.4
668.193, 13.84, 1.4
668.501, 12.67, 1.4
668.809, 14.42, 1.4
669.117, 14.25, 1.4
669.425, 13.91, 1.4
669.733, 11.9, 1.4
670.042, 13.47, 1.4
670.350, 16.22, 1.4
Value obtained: 1.1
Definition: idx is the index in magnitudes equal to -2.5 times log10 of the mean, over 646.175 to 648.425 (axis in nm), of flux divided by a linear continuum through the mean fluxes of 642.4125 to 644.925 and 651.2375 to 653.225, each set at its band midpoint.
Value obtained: 0.128 mag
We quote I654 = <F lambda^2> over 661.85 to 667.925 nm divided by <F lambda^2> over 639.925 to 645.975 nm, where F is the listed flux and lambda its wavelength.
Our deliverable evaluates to 1.07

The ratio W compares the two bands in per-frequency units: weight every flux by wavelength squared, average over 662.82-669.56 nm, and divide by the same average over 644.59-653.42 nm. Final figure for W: 1.09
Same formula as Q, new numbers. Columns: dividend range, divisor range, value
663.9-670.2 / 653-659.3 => 1.06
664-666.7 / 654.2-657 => 1.03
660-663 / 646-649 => 1.04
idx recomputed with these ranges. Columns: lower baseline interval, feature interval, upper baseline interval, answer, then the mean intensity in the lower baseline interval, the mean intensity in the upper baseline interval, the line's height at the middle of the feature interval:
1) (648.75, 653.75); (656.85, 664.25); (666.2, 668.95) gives 0.07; 13.3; 14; 13.7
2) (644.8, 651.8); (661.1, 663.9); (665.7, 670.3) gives 0.04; 13.1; 13.8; 13.6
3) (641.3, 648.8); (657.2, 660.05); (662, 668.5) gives 0.08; 13.1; 13.5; 13.3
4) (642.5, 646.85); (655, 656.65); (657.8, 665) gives 0.02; 13.8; 12.8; 13.1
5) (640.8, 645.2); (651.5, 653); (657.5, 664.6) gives 0.04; 13.4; 12.9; 13.1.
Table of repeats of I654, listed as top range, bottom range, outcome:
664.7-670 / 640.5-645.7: 1.09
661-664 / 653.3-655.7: 1.03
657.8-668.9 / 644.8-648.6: 1.09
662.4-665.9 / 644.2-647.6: 1.07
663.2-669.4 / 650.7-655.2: 1.07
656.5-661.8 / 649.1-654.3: 0.96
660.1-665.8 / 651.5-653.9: 1.04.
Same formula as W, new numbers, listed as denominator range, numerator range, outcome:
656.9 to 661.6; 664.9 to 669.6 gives 1.13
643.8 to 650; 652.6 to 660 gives 0.98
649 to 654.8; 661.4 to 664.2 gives 1.02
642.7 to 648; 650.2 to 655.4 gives 1.01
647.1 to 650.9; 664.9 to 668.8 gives 1.10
